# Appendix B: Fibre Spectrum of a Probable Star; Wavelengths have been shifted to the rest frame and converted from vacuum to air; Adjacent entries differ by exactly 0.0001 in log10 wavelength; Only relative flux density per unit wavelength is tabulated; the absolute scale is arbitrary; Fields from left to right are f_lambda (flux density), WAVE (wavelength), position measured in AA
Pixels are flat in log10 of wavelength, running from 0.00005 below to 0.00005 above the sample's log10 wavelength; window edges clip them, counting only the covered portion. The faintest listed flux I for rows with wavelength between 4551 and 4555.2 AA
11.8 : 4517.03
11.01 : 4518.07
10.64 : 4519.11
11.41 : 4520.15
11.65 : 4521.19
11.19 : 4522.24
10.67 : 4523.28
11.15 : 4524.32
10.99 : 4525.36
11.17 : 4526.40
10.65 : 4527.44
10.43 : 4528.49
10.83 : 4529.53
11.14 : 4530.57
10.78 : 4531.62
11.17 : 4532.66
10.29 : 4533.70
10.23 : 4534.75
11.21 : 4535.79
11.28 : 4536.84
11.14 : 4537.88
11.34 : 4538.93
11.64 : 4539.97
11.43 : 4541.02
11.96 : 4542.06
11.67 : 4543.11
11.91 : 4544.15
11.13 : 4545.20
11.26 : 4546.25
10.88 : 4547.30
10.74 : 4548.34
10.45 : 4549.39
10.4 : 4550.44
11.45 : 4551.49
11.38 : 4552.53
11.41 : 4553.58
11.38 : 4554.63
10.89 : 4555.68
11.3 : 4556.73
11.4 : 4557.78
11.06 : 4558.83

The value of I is 11.38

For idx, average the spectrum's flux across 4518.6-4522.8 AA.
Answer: 11.2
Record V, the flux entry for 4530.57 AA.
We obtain 11.14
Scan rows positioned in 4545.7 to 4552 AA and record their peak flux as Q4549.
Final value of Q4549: 11.45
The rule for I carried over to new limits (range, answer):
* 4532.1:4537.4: 10.23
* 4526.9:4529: 10.43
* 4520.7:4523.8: 10.67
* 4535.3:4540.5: 11.14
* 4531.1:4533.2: 10.78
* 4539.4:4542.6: 11.43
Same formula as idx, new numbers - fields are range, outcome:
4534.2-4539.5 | 11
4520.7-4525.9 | 11.1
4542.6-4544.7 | 11.8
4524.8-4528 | 10.9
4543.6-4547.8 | 11.3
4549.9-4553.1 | 11.1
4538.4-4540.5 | 11.5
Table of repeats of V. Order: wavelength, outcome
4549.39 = 10.45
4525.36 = 10.99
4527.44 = 10.65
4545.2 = 11.13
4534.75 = 10.23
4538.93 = 11.34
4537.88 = 11.14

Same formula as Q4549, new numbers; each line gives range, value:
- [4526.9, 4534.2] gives 11.17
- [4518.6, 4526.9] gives 11.65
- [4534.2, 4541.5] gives 11.64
